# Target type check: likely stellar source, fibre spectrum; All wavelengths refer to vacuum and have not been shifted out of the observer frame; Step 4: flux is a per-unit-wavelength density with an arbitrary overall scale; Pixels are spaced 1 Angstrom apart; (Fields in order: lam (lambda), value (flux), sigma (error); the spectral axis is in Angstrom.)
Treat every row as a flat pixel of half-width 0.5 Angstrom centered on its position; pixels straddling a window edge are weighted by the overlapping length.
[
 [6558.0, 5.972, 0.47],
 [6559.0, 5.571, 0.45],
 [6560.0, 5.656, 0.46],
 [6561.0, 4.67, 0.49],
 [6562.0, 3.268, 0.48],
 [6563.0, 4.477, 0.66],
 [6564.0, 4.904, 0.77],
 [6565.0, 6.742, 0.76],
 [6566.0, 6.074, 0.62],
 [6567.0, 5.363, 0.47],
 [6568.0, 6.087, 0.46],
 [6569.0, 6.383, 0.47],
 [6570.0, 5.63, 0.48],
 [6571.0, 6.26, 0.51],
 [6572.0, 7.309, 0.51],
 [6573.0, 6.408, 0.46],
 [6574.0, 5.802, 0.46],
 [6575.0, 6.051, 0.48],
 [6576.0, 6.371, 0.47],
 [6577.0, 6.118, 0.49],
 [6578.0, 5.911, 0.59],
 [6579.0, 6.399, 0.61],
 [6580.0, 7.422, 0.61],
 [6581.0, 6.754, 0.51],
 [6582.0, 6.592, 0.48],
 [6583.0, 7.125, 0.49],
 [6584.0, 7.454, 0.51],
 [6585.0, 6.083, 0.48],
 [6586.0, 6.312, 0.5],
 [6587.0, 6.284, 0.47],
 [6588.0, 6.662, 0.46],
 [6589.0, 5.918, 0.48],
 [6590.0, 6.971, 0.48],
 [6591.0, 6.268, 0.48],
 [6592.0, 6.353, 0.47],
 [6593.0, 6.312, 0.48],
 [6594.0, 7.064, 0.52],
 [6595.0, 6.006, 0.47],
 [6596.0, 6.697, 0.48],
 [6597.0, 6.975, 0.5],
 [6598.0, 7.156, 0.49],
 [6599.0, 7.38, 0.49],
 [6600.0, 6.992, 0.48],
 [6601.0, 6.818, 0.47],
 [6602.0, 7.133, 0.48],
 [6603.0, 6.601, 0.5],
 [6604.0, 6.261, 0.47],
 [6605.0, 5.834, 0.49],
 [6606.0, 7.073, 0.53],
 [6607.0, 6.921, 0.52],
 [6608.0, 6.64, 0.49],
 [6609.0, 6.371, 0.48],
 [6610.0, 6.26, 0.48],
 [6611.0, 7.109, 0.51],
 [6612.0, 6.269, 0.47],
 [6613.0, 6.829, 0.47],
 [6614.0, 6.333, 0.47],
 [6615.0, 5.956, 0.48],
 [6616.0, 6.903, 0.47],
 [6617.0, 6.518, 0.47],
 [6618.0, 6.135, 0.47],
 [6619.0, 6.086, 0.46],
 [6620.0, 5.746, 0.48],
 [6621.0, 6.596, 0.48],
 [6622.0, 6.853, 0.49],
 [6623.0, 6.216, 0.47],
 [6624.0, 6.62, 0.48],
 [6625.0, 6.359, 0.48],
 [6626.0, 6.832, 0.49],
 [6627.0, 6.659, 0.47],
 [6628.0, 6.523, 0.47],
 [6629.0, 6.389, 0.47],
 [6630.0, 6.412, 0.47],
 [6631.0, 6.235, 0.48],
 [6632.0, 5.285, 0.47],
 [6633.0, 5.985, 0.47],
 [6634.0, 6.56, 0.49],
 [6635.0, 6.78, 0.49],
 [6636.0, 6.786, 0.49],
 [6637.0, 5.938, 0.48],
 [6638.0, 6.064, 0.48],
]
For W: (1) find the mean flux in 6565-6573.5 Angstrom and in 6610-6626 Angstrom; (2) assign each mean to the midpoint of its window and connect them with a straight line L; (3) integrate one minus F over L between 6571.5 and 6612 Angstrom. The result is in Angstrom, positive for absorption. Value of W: -1.77 Angstrom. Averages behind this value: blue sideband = 6.22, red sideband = 6.44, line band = 6.6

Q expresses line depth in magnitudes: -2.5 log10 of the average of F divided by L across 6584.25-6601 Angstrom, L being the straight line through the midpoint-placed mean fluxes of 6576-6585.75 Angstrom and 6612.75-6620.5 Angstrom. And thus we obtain -0.015 mag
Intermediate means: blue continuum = 6.63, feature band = 6.61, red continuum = 6.3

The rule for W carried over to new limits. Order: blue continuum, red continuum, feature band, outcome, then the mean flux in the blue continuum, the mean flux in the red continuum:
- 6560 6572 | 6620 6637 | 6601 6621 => -1.1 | 5.53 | 6.41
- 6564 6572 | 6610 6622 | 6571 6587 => -0.9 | 6.08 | 6.42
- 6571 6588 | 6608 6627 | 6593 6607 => -0.6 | 6.52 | 6.45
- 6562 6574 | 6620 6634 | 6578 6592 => -1.4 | 5.85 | 6.37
